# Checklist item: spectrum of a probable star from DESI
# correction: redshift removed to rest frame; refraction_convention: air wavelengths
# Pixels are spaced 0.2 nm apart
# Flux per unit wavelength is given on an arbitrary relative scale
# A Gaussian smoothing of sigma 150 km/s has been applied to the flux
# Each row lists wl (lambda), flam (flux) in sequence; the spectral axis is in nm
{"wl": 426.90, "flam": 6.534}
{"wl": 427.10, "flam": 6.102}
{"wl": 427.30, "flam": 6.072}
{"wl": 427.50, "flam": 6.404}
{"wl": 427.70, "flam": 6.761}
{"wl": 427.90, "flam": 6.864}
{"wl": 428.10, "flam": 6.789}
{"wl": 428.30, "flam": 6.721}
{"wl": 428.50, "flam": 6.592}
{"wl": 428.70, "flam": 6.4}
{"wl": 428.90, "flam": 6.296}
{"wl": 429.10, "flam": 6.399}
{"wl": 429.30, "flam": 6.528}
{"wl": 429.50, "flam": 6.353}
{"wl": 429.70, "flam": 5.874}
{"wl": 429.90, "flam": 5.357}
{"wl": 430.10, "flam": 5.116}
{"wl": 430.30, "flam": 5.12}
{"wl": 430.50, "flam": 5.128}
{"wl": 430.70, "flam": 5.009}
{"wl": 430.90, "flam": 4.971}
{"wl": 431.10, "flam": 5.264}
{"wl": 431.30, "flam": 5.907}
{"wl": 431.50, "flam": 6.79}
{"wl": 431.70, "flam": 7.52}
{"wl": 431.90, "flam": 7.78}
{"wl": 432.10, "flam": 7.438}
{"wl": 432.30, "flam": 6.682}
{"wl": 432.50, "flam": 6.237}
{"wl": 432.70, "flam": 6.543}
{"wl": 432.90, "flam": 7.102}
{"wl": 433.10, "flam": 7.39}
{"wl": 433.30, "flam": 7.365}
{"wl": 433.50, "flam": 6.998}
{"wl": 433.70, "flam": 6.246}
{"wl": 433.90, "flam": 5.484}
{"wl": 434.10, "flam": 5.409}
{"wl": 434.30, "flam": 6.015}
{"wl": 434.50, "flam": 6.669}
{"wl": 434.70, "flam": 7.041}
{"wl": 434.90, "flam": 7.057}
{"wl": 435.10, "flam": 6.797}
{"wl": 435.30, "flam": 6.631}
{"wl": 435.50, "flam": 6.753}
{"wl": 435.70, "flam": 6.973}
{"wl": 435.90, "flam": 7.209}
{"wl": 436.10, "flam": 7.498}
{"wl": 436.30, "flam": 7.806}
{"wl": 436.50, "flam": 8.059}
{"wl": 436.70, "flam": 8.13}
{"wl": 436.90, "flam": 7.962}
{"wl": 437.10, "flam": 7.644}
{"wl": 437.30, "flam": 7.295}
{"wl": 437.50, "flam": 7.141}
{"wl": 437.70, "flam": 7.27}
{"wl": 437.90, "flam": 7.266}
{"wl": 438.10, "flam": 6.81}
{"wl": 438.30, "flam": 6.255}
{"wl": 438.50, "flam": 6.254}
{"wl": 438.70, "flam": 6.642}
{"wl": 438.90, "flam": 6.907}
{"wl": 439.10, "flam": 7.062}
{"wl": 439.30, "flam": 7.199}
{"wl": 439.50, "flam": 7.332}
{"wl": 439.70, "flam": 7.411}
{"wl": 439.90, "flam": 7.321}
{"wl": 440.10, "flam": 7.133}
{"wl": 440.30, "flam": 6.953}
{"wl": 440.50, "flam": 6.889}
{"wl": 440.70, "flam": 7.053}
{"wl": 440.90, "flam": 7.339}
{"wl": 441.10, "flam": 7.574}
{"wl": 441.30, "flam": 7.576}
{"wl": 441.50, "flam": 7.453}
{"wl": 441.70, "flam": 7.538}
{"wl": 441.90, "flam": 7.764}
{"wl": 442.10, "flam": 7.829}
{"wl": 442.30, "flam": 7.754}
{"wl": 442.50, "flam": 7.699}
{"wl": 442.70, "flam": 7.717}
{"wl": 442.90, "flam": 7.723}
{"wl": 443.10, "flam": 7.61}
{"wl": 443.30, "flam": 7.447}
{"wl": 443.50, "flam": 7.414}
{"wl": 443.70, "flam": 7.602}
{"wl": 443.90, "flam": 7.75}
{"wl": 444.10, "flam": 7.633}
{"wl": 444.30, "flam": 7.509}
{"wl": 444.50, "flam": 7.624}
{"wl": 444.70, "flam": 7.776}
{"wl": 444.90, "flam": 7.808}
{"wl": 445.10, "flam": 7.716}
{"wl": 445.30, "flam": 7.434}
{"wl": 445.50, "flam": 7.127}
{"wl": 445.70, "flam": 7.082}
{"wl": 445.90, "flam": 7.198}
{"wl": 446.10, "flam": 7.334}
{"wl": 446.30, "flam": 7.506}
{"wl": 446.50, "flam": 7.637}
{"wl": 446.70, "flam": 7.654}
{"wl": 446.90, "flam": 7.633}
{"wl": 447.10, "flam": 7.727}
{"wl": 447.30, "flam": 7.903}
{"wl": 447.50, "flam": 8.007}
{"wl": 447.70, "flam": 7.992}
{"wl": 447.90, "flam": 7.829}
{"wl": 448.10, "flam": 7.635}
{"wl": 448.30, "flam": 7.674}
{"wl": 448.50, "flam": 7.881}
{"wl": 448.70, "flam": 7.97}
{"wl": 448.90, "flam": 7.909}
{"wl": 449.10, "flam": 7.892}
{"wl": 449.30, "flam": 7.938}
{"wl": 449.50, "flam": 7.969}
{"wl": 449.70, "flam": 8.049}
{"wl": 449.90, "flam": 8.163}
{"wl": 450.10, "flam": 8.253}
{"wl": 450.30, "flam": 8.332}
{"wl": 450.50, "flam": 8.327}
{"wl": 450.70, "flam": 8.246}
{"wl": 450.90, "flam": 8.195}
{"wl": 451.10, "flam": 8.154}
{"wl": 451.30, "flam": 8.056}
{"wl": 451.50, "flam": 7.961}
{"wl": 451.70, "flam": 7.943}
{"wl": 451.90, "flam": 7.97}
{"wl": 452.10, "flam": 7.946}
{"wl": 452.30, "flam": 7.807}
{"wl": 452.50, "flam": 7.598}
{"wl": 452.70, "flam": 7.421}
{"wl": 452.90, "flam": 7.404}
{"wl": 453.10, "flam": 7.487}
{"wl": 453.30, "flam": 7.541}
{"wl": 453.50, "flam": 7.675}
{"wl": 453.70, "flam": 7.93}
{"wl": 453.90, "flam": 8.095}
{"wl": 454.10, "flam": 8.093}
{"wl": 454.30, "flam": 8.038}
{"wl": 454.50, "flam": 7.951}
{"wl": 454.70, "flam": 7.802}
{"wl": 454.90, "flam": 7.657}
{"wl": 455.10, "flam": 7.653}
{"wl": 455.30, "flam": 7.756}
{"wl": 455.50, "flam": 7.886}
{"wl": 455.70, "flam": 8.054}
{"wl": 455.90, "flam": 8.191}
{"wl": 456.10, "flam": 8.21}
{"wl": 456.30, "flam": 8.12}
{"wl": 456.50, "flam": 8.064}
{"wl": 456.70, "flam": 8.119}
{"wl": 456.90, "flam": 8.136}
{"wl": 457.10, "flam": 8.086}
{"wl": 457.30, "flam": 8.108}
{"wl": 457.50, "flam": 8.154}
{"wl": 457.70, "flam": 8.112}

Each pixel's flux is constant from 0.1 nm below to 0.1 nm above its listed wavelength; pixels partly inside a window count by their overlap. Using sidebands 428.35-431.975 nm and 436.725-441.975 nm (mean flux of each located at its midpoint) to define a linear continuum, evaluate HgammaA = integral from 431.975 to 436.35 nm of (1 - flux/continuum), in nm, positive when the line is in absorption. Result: -0.166 nm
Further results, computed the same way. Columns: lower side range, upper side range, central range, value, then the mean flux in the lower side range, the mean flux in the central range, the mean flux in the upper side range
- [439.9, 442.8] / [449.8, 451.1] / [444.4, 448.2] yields 0.13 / 7.44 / 7.61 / 8.25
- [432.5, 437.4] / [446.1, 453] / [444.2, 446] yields 0.03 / 6.99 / 7.47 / 7.89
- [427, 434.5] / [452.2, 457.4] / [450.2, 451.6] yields -0.10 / 6.3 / 8.18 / 7.88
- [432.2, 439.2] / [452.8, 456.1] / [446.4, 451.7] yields -0.27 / 6.93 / 7.96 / 7.84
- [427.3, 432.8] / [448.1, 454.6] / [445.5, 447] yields 0.02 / 6.25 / 7.41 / 7.93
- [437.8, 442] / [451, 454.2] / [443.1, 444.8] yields -0.06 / 7.13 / 7.6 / 7.82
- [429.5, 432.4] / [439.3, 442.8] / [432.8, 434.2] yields -0.05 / 6.01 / 6.57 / 7.42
